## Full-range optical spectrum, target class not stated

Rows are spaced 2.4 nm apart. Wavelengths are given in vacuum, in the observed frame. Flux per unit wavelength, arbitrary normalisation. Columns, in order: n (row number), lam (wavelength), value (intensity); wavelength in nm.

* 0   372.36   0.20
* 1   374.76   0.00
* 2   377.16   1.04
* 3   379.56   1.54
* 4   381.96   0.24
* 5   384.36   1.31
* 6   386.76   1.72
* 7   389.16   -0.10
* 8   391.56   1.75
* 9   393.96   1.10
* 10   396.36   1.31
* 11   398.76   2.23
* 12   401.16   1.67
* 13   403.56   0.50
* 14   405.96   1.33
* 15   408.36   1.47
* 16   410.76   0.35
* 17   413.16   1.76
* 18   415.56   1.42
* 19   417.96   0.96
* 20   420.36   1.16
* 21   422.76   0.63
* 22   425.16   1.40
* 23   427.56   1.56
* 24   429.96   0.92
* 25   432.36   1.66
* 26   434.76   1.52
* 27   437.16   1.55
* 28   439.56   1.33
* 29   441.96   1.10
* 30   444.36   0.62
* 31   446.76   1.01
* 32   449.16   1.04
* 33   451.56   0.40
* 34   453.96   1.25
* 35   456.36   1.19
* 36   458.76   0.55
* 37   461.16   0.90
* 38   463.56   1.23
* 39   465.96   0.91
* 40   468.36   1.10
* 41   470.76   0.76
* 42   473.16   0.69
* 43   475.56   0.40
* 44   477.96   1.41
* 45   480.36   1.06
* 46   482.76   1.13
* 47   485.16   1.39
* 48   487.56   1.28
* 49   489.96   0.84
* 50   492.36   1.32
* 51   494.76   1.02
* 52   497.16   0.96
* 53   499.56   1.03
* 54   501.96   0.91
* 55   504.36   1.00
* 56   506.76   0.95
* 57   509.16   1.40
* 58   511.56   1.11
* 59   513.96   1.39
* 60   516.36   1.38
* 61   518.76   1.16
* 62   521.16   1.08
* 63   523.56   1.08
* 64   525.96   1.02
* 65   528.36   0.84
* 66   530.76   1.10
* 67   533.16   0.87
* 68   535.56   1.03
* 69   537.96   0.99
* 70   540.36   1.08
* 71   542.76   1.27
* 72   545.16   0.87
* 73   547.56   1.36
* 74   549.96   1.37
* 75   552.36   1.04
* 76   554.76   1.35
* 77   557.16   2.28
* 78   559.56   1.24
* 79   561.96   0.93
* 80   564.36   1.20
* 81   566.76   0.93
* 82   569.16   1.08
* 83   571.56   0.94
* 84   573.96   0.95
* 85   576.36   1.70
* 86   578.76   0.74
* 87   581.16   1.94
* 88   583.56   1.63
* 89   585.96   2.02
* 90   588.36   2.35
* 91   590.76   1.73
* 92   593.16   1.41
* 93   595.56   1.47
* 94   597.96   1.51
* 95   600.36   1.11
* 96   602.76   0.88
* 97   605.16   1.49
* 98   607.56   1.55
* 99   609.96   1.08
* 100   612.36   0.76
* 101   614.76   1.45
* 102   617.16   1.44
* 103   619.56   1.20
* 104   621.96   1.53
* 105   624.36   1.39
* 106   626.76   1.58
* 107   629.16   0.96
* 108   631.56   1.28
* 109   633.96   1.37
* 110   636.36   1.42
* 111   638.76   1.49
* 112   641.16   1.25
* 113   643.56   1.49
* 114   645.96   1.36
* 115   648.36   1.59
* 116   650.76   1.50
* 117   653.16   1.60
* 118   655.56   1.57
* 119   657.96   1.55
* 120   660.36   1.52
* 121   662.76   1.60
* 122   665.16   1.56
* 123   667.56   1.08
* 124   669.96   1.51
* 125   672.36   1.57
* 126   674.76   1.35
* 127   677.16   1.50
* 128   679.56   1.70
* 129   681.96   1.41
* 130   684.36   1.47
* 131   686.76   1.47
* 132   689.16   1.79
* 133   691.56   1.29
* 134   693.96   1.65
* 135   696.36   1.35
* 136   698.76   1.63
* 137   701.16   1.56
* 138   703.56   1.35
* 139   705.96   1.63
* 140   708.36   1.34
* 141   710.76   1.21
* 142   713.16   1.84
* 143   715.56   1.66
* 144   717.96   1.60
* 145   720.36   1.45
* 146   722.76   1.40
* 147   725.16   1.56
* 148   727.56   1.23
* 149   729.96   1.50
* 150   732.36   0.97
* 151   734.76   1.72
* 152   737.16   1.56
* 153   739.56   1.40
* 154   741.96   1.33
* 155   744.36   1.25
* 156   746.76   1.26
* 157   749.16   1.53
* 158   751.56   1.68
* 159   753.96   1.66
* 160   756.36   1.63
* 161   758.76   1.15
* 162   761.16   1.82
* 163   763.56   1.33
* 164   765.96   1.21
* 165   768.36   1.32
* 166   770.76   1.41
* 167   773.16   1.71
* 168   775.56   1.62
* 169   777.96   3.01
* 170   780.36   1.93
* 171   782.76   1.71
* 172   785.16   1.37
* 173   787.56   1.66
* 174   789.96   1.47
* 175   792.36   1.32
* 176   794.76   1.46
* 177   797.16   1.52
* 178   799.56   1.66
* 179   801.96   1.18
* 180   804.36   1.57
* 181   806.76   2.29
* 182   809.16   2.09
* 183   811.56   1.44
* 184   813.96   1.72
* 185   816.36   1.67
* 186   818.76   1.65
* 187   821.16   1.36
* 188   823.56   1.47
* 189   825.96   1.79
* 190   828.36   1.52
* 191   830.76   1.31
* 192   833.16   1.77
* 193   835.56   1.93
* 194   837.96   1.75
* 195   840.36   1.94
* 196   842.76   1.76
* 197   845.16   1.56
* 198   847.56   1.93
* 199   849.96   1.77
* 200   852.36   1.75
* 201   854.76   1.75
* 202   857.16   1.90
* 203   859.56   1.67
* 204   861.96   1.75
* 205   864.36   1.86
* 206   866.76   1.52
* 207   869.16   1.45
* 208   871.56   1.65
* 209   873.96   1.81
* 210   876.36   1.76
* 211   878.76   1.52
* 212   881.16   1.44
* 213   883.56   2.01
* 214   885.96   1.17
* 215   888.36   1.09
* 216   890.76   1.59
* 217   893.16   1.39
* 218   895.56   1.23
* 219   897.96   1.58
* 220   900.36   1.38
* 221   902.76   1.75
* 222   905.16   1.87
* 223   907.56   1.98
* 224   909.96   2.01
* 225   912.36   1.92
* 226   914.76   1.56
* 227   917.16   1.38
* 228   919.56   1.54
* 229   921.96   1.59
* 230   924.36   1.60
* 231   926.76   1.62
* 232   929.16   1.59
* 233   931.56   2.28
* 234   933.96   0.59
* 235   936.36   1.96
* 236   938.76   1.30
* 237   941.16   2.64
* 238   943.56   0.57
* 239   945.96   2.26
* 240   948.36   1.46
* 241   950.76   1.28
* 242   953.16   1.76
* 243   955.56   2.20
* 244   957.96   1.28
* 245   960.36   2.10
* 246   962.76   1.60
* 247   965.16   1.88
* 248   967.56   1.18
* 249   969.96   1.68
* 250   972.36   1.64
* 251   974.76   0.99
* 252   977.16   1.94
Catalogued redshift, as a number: 1.089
